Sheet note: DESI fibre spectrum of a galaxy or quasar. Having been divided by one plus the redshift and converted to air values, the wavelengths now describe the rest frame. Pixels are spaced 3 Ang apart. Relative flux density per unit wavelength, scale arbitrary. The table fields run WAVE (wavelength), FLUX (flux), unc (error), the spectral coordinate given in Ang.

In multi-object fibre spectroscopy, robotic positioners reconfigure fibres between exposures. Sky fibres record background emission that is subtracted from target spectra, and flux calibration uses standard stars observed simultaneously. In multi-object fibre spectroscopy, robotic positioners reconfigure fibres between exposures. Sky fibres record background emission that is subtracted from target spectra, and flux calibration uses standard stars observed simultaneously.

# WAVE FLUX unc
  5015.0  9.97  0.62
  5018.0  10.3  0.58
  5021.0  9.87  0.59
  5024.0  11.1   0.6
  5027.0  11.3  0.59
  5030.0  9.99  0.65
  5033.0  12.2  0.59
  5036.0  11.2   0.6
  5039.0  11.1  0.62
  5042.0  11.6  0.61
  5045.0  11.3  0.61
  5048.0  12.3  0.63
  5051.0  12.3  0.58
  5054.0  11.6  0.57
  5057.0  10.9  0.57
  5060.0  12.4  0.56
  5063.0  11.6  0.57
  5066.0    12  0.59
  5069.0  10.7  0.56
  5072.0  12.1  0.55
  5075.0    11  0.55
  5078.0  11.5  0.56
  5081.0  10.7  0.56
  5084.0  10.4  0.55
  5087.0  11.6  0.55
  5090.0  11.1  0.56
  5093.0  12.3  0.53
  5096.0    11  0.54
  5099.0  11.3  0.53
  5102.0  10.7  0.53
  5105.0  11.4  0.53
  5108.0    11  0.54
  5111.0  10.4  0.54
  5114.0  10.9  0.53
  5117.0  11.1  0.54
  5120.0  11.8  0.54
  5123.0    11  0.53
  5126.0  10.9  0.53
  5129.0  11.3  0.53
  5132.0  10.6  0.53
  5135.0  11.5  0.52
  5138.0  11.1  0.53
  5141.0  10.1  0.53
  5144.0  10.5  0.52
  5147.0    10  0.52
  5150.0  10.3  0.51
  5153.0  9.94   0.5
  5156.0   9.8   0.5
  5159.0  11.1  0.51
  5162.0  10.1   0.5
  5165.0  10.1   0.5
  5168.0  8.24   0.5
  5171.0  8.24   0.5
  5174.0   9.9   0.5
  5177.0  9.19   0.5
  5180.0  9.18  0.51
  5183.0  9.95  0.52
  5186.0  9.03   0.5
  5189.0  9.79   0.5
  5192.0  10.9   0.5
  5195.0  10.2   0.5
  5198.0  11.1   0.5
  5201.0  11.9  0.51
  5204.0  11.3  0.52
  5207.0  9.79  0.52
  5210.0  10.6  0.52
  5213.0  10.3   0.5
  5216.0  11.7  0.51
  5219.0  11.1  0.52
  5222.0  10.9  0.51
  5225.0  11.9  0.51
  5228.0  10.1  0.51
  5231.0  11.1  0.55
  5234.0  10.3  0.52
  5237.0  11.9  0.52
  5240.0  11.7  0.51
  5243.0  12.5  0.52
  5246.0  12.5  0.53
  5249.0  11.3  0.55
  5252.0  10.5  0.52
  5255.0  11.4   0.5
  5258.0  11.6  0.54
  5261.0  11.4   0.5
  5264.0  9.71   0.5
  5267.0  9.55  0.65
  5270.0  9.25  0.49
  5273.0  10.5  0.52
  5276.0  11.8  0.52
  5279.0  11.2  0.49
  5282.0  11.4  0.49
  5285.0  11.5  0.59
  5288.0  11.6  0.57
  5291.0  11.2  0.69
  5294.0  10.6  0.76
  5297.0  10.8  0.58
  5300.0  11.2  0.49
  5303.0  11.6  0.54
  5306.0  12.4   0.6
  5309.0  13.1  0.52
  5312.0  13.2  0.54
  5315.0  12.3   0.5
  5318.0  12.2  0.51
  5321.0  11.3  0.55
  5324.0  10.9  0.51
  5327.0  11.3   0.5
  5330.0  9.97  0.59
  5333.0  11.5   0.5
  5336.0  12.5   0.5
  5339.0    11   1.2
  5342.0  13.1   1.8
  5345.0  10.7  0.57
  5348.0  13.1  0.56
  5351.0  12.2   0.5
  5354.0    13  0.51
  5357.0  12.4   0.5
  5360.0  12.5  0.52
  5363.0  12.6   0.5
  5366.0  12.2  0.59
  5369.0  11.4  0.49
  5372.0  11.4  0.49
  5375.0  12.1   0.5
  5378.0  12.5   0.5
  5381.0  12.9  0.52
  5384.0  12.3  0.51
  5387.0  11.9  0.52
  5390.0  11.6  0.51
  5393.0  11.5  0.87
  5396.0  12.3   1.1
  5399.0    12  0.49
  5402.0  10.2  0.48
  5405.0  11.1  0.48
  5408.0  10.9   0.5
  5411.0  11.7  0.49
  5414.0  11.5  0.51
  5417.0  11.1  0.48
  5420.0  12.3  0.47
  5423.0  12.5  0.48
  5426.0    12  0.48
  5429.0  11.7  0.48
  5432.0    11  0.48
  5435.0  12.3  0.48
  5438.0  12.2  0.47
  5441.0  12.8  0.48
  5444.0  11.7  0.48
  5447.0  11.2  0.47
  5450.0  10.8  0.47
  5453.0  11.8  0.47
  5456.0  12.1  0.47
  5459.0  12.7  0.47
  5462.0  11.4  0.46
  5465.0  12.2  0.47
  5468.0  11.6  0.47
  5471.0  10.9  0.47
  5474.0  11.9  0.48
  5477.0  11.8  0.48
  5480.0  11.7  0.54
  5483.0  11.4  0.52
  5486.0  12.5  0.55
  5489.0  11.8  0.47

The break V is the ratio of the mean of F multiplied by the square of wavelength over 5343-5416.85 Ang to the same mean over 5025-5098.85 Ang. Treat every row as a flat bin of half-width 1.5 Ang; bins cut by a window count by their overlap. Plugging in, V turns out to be 1.2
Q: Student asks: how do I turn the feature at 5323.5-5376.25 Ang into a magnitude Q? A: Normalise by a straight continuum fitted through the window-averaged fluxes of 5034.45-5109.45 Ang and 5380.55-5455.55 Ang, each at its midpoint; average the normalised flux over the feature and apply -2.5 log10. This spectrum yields -0.02 mag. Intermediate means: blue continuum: 11.4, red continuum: 11.7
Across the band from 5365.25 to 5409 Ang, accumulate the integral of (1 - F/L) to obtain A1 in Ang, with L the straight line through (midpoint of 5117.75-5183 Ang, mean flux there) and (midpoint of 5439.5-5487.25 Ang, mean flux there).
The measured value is -1.4 Ang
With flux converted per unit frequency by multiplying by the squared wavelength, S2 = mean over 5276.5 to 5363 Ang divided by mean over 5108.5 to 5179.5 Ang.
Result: 1.2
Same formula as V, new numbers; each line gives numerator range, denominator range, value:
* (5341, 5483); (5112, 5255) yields 1.22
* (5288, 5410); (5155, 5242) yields 1.20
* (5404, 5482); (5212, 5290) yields 1.13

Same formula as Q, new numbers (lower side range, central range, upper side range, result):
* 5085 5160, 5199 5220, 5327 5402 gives 0.03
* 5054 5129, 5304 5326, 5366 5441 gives -0.05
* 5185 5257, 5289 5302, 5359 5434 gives 0.03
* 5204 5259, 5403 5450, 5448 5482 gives -0.01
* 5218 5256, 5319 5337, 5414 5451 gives 0.03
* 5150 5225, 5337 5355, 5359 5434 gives -0.07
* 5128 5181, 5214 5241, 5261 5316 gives -0.04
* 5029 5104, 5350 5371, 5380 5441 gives -0.05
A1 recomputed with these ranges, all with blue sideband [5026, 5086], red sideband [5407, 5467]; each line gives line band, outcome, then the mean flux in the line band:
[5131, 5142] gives 0.60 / 10.9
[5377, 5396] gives -0.60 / 12.1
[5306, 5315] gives -0.93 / 12.9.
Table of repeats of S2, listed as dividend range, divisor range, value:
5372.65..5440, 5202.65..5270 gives 1.14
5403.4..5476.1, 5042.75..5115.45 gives 1.18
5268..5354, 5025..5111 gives 1.12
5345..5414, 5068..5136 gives 1.19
